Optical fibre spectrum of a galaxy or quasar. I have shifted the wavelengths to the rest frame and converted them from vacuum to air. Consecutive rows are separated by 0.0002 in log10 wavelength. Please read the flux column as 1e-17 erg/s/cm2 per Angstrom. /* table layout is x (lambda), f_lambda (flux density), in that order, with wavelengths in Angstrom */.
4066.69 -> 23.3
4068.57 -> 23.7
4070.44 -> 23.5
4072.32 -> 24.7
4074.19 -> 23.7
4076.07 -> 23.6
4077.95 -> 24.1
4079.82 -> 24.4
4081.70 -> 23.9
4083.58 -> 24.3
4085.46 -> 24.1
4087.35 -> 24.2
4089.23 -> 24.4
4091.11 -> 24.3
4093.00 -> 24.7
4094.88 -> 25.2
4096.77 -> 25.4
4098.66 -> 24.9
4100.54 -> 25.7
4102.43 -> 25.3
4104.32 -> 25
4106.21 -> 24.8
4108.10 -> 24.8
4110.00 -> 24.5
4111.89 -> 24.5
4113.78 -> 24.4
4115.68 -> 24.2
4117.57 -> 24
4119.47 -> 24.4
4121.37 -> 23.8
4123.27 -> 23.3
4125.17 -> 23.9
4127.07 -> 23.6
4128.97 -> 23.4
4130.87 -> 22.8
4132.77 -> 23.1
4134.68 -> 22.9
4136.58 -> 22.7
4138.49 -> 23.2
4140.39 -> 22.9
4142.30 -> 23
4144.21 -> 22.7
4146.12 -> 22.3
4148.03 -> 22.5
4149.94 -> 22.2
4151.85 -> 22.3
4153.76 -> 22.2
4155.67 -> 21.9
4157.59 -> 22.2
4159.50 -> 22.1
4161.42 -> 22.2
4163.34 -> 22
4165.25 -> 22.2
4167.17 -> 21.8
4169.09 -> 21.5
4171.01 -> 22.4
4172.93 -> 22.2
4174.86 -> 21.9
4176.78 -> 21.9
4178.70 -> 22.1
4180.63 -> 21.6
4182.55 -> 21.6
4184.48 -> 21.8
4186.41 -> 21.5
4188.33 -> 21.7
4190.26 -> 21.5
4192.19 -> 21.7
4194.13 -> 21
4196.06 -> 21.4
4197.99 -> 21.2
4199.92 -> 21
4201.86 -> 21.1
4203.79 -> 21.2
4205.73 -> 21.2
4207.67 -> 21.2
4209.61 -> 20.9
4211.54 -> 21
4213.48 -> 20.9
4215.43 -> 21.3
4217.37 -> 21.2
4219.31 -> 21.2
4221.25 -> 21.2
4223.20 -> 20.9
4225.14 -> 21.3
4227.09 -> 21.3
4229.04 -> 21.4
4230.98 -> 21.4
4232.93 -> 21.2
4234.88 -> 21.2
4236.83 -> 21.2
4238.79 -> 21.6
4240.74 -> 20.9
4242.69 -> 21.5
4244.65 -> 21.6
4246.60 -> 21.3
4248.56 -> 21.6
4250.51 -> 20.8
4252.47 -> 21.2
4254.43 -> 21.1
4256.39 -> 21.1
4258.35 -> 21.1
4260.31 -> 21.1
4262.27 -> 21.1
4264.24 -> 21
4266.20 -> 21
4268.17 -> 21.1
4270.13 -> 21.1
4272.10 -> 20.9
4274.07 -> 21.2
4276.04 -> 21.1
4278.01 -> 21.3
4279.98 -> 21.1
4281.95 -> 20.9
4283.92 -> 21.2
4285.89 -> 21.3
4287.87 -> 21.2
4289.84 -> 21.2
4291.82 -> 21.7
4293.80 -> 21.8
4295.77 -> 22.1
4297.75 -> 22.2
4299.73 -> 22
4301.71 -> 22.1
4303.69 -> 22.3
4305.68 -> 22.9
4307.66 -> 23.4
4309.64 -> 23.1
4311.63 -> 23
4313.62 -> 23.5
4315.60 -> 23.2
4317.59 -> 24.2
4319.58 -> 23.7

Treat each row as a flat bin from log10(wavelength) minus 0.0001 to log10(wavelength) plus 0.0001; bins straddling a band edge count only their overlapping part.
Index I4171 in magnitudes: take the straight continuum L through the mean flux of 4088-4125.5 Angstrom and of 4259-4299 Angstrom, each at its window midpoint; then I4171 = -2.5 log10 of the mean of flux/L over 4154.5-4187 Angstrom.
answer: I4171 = 0.07 mag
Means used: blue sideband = 24.6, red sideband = 21.3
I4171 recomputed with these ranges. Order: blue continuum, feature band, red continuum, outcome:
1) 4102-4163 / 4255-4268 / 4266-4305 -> 0.03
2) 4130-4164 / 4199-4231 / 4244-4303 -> 0.04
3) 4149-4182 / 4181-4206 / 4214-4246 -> 0.02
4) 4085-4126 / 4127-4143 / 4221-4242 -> 0.03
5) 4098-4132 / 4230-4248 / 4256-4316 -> 0.05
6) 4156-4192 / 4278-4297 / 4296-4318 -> 0.06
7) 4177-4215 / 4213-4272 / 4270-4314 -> 0.02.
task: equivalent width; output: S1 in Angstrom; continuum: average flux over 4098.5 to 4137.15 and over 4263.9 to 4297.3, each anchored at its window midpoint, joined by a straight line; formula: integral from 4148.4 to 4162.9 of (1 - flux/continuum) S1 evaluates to 0.8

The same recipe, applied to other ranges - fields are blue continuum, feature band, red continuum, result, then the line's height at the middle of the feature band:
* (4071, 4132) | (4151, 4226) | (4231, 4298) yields 3.7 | 22.7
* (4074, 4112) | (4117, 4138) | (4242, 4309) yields 0.5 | 24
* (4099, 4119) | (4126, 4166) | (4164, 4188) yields 1.0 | 23.2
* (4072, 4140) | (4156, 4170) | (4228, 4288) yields 0.6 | 23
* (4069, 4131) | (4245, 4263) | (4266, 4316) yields 0.9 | 22.3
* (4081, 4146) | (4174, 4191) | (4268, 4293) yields 0.8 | 22.9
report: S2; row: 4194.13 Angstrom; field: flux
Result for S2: 21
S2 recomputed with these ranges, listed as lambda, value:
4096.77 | 25.4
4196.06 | 21.4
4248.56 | 21.6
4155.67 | 21.9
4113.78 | 24.4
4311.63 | 23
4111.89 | 24.5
